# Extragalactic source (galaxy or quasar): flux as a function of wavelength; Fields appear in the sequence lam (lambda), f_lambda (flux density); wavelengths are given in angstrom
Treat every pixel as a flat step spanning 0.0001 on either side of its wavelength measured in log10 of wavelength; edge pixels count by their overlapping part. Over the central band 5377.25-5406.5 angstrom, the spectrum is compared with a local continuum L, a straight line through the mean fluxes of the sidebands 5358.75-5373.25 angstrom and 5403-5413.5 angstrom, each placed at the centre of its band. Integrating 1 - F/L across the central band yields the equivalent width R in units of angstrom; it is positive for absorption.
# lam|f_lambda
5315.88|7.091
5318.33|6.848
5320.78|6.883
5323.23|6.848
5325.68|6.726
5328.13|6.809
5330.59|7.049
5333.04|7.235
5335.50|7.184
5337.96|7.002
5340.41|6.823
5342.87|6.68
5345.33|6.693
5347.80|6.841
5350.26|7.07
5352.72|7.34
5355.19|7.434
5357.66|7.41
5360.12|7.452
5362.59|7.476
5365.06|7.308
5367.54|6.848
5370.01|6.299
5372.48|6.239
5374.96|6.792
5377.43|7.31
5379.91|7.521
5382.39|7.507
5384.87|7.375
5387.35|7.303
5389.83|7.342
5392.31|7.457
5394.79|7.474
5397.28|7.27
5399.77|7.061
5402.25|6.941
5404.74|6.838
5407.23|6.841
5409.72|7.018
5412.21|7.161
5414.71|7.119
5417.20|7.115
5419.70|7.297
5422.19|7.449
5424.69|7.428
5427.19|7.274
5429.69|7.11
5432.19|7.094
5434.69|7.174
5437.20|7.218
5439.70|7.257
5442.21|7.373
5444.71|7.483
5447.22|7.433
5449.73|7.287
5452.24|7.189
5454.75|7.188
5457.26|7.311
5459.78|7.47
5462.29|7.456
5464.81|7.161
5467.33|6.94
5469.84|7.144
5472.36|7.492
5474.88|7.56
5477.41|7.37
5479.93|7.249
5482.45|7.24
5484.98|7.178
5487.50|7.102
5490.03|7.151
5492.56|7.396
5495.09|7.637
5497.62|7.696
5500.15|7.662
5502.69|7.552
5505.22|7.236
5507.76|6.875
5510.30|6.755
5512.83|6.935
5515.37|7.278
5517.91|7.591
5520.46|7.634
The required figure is -1.31 angstrom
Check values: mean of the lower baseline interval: 6.97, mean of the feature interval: 7.27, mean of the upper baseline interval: 6.96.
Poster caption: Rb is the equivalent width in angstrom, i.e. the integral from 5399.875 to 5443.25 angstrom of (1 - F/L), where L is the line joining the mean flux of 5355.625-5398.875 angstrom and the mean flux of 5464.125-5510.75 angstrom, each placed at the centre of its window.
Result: 0.5 angstrom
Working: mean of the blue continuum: 7.2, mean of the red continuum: 7.29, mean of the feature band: 7.16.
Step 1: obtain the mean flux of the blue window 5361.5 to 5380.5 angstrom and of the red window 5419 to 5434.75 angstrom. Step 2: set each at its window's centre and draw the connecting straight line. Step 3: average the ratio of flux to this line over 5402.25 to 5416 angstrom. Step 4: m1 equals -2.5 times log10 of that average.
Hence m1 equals 0.03 mag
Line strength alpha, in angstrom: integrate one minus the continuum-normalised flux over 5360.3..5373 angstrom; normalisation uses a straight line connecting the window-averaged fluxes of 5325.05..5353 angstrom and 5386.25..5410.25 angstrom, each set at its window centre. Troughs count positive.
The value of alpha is 0.2 angstrom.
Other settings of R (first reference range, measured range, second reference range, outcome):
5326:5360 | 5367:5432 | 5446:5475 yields 0.31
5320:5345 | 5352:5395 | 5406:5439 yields -1.05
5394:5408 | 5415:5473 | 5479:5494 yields -1.03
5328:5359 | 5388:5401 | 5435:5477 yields -0.27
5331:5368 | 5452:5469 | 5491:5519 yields 0.05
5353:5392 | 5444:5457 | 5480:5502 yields 0.01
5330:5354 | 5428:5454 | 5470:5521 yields -0.21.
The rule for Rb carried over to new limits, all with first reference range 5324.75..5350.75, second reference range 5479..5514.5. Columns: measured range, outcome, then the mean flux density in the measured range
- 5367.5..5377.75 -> 0.5 angstrom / 6.63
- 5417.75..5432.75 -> -0.4 angstrom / 7.28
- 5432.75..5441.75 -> -0.1 angstrom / 7.22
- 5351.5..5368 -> -0.9 angstrom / 7.34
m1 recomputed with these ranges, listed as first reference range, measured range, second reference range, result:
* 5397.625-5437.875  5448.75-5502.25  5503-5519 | -0.03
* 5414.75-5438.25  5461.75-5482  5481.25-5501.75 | 0.01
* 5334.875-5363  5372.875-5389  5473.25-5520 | -0.01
